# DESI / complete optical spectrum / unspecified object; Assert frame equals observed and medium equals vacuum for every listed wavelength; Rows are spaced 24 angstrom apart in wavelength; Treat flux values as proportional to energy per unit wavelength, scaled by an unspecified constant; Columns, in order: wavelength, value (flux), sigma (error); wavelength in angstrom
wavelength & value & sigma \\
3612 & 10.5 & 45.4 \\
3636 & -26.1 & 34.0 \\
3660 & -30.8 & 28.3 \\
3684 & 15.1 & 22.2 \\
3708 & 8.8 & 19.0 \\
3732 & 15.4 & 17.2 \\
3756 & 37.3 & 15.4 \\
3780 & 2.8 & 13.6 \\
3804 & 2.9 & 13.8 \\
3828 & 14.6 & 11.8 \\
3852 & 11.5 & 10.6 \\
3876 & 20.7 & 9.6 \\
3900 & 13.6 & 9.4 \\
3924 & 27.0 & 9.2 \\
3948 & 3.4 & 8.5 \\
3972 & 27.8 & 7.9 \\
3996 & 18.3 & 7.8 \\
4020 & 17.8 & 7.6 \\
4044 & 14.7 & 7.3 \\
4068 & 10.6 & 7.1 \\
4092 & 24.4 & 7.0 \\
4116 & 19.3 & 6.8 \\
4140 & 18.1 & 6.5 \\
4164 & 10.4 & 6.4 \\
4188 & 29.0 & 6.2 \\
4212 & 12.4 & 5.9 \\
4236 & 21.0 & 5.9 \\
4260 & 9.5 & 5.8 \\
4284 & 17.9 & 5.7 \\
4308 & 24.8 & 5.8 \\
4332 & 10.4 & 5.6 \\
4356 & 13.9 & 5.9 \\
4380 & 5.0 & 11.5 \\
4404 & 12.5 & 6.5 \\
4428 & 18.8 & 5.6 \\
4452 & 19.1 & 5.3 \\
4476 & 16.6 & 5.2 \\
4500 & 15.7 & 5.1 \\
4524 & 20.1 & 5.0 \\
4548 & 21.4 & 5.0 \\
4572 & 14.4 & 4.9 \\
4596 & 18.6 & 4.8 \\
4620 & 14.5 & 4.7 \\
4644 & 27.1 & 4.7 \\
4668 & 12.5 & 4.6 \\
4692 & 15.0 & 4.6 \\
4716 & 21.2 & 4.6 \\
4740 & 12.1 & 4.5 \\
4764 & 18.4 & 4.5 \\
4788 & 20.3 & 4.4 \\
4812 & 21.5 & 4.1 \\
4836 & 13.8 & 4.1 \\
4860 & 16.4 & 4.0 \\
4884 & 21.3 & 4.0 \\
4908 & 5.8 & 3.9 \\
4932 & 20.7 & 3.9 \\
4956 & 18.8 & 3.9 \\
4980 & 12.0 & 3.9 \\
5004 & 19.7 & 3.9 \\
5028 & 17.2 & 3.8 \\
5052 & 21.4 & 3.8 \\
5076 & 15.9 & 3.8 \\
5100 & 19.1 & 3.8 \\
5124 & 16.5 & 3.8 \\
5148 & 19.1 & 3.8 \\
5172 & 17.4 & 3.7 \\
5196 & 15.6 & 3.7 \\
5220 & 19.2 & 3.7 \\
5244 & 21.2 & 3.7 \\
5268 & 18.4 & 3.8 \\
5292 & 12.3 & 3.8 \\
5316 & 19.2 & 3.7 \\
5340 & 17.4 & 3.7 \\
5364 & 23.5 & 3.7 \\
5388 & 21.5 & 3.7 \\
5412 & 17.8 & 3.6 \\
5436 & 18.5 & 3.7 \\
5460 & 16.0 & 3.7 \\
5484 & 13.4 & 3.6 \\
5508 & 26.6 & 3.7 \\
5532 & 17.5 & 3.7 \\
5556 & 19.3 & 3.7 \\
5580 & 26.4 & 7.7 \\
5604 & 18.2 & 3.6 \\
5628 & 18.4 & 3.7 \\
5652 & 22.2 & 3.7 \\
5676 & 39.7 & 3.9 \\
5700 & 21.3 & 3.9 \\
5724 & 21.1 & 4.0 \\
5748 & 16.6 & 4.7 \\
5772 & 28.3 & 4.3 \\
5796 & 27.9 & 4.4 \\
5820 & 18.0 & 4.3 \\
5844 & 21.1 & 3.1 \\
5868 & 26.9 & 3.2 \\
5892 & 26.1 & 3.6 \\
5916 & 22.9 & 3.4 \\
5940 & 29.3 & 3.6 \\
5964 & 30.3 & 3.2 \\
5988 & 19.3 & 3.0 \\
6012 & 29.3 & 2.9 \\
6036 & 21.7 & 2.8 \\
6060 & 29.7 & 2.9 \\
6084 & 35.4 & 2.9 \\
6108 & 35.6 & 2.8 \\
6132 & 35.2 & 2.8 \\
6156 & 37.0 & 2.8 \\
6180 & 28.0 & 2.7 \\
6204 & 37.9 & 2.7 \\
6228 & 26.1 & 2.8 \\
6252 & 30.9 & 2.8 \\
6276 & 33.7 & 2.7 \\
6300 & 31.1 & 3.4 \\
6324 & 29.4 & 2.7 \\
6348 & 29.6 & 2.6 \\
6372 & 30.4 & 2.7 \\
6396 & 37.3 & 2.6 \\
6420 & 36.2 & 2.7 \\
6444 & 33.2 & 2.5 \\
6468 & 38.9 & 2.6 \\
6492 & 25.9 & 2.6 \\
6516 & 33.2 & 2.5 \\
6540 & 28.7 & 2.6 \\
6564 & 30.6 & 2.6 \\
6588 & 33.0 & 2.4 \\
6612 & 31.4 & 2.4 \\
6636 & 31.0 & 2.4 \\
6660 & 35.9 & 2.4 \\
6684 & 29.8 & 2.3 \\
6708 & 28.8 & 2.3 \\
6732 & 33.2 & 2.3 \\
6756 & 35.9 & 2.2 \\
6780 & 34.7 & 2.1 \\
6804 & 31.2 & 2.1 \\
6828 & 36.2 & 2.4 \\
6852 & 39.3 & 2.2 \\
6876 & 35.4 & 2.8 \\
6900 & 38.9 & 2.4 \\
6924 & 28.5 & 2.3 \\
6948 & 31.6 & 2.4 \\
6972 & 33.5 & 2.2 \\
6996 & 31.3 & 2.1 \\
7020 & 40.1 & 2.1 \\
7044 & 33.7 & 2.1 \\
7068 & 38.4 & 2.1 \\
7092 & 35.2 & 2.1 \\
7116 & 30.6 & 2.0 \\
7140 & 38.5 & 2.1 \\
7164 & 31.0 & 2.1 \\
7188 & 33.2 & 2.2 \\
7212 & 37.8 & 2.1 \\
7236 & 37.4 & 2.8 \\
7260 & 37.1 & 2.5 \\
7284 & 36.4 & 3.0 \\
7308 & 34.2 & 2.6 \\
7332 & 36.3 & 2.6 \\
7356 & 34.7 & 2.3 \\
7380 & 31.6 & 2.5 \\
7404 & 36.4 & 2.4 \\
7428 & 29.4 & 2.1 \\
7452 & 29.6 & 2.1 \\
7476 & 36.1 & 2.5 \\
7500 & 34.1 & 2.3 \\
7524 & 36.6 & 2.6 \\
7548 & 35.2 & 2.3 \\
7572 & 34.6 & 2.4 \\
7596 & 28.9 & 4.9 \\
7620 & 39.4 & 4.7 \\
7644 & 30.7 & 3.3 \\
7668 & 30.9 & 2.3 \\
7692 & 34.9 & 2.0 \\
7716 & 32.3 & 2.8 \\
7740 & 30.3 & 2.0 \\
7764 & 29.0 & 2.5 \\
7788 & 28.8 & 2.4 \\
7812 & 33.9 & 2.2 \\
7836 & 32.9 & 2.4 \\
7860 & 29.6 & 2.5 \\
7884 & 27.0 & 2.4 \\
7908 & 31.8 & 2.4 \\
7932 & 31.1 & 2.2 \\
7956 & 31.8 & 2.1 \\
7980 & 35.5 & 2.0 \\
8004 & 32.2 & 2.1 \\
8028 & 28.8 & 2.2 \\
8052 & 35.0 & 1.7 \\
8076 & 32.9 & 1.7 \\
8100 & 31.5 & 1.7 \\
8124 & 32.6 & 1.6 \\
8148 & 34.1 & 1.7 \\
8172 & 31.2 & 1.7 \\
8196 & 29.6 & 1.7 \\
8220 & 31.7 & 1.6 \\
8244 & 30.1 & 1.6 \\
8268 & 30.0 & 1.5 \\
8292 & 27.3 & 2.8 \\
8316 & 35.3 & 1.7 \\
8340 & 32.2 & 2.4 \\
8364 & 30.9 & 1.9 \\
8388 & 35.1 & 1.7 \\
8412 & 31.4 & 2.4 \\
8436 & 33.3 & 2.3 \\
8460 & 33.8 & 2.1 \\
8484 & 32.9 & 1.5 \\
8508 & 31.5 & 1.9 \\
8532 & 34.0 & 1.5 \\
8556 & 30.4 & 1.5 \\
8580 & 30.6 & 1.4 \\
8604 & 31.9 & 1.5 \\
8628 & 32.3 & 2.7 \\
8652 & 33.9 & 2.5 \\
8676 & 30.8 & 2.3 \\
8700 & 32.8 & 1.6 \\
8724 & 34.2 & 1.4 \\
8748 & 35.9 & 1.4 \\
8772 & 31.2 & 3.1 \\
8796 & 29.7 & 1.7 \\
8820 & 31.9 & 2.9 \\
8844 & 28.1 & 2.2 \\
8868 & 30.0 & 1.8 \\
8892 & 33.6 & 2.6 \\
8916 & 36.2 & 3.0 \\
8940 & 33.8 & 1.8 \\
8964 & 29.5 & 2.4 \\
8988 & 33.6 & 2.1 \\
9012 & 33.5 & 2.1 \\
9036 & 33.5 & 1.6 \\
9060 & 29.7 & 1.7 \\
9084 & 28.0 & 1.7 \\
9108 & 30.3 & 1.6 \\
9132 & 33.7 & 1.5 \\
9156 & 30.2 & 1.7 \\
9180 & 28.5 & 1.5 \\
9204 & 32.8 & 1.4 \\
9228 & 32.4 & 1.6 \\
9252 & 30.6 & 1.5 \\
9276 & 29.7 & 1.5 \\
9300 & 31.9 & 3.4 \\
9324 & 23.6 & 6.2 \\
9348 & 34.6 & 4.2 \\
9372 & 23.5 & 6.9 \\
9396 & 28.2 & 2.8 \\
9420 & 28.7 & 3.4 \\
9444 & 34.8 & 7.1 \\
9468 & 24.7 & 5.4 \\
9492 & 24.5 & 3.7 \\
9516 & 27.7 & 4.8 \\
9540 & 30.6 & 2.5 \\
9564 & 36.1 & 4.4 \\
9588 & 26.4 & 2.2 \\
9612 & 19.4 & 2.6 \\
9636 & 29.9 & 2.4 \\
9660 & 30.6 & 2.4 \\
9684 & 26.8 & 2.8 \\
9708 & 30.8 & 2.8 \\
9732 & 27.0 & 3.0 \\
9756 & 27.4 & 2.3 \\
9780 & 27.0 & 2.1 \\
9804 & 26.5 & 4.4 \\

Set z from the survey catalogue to 0.52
